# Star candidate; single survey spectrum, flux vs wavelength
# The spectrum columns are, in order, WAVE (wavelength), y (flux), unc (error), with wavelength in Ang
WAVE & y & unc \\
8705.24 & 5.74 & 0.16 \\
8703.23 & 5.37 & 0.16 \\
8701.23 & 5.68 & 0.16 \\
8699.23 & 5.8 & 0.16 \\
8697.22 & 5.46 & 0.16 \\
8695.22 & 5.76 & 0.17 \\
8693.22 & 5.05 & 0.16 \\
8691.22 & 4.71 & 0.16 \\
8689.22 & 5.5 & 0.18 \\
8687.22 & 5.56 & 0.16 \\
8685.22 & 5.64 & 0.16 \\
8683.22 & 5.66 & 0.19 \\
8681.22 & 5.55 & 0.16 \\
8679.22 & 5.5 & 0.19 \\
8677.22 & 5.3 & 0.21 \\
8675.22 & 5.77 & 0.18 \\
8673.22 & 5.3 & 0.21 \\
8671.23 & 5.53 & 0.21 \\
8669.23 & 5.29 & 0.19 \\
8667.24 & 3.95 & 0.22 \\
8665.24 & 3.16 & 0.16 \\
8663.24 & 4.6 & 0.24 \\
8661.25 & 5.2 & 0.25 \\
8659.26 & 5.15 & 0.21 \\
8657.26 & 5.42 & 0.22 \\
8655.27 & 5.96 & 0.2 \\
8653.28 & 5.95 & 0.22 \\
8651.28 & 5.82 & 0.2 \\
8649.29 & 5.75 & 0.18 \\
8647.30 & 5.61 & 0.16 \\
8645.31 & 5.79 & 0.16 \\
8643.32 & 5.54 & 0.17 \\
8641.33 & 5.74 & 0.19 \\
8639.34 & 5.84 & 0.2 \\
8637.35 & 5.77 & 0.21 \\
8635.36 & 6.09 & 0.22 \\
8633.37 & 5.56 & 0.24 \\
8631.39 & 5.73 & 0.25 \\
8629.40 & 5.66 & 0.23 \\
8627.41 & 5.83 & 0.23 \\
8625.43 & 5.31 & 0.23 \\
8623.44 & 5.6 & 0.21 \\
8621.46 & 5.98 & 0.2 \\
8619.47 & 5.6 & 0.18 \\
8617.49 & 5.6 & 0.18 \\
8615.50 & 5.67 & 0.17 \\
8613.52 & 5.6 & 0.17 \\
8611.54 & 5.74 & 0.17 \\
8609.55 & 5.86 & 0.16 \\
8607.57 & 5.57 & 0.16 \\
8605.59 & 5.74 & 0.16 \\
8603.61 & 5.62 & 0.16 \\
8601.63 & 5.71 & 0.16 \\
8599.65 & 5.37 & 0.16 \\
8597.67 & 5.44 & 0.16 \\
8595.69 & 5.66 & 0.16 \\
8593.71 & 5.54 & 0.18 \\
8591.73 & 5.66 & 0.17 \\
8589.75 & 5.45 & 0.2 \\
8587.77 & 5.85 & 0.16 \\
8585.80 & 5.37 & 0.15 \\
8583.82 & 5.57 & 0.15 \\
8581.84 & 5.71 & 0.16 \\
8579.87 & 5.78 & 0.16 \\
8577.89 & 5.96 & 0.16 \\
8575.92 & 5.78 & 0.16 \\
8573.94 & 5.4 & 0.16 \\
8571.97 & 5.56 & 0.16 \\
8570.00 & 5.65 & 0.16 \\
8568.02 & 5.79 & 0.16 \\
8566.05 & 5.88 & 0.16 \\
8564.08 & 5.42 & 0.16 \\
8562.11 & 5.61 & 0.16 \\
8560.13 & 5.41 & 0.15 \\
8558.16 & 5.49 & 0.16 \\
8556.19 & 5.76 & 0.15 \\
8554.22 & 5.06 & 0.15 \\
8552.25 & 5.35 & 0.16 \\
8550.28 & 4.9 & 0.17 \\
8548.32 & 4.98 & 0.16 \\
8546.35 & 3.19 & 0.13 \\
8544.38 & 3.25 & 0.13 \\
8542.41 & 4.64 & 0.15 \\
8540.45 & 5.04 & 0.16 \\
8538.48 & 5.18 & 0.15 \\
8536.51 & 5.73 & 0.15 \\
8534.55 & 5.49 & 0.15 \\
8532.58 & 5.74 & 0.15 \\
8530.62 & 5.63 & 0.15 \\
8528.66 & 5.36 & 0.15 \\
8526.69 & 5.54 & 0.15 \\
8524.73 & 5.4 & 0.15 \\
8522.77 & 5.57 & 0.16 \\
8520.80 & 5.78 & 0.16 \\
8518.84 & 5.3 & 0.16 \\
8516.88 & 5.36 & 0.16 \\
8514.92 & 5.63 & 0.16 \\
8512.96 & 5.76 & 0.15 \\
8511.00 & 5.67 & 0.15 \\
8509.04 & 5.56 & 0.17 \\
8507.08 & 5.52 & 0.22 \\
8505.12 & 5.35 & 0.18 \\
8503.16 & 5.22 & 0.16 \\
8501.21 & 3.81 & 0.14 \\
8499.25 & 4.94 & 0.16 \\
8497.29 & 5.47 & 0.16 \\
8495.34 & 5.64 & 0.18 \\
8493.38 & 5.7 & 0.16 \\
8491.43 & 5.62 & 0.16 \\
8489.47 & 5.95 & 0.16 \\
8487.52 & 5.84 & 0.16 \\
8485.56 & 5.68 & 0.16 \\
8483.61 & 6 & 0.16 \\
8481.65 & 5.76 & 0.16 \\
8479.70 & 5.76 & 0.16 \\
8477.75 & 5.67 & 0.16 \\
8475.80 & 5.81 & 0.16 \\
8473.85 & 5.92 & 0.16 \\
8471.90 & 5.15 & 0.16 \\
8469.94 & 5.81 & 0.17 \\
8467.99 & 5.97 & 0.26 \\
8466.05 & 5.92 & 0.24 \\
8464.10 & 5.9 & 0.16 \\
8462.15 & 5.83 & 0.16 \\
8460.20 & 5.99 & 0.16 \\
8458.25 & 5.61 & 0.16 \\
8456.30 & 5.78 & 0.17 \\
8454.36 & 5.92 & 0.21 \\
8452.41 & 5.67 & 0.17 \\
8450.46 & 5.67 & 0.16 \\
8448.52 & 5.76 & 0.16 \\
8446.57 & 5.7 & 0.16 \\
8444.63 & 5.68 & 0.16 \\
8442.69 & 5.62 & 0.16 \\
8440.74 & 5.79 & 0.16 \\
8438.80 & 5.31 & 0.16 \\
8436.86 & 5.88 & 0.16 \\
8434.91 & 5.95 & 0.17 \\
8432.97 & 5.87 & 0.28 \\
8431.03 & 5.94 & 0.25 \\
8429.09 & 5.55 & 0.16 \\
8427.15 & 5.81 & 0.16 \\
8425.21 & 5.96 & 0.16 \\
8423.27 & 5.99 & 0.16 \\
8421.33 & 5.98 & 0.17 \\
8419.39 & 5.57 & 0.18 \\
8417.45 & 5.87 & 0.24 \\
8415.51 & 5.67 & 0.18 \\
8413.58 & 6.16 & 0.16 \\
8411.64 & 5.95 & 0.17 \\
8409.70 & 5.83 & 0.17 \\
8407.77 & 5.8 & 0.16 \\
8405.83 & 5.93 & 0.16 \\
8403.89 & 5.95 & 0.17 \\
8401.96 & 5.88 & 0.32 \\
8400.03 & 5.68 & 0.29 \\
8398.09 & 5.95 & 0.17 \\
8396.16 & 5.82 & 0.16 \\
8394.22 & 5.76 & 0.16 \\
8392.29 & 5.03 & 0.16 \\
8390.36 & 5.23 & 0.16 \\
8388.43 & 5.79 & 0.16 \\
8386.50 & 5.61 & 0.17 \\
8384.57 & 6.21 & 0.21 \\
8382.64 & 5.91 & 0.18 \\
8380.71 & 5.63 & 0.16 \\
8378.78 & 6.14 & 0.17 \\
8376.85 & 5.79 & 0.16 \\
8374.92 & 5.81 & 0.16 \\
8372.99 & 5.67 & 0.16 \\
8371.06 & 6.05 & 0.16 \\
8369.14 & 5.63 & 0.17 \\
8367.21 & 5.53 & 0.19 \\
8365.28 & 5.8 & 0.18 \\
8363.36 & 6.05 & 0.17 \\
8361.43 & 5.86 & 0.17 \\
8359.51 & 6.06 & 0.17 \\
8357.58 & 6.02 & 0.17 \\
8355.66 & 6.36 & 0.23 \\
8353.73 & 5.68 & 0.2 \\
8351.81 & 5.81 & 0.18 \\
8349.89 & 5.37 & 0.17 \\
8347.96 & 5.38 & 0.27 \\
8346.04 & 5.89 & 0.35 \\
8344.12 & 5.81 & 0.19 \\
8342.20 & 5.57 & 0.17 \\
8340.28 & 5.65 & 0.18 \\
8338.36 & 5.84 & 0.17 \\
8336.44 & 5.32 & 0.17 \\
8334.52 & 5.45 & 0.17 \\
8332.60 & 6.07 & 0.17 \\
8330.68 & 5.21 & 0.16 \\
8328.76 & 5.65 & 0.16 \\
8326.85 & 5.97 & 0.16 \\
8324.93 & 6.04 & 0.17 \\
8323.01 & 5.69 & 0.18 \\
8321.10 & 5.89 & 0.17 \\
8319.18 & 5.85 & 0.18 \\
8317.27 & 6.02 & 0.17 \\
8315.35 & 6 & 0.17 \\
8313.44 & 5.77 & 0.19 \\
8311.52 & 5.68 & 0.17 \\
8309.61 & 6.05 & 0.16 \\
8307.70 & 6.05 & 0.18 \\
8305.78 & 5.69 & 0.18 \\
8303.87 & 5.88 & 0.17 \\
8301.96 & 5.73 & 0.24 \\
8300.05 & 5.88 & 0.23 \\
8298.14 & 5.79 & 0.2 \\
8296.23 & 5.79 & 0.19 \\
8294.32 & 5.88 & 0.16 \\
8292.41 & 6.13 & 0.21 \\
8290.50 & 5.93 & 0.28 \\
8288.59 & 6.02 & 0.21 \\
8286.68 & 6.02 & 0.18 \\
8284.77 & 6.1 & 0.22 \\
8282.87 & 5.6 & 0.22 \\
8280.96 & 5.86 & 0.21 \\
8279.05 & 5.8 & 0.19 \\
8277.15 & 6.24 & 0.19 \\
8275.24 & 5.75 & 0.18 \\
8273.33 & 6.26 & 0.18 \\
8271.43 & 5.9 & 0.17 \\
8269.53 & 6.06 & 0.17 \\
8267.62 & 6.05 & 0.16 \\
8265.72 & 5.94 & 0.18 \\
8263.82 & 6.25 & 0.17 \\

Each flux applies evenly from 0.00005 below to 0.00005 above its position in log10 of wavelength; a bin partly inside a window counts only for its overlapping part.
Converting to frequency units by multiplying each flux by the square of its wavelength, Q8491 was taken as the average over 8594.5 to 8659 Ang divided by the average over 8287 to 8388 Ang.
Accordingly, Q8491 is 1.05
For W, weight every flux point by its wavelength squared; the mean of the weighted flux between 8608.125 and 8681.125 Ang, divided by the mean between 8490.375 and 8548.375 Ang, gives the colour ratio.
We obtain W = 1.08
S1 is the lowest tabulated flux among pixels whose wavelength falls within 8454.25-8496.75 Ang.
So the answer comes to 5.15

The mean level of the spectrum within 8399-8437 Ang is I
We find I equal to 5.86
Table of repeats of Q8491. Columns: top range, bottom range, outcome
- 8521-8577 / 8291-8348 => 0.96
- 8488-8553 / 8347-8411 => 0.94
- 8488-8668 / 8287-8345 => 1.00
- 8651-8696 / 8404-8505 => 0.97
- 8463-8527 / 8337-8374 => 1.00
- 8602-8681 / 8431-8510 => 1.01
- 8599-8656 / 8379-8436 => 1.04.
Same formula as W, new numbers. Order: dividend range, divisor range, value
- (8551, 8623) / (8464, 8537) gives 1.03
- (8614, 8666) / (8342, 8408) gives 1.02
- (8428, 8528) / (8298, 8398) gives 1.01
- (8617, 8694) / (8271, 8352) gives 1.02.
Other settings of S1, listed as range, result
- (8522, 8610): 3.19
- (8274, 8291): 5.6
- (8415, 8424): 5.57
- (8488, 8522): 3.81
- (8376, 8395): 5.03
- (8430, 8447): 5.31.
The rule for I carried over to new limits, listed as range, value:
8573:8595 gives 5.64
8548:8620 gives 5.58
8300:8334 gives 5.83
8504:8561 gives 5.26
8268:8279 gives 6.02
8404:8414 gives 5.92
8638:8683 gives 5.36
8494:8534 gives 5.42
